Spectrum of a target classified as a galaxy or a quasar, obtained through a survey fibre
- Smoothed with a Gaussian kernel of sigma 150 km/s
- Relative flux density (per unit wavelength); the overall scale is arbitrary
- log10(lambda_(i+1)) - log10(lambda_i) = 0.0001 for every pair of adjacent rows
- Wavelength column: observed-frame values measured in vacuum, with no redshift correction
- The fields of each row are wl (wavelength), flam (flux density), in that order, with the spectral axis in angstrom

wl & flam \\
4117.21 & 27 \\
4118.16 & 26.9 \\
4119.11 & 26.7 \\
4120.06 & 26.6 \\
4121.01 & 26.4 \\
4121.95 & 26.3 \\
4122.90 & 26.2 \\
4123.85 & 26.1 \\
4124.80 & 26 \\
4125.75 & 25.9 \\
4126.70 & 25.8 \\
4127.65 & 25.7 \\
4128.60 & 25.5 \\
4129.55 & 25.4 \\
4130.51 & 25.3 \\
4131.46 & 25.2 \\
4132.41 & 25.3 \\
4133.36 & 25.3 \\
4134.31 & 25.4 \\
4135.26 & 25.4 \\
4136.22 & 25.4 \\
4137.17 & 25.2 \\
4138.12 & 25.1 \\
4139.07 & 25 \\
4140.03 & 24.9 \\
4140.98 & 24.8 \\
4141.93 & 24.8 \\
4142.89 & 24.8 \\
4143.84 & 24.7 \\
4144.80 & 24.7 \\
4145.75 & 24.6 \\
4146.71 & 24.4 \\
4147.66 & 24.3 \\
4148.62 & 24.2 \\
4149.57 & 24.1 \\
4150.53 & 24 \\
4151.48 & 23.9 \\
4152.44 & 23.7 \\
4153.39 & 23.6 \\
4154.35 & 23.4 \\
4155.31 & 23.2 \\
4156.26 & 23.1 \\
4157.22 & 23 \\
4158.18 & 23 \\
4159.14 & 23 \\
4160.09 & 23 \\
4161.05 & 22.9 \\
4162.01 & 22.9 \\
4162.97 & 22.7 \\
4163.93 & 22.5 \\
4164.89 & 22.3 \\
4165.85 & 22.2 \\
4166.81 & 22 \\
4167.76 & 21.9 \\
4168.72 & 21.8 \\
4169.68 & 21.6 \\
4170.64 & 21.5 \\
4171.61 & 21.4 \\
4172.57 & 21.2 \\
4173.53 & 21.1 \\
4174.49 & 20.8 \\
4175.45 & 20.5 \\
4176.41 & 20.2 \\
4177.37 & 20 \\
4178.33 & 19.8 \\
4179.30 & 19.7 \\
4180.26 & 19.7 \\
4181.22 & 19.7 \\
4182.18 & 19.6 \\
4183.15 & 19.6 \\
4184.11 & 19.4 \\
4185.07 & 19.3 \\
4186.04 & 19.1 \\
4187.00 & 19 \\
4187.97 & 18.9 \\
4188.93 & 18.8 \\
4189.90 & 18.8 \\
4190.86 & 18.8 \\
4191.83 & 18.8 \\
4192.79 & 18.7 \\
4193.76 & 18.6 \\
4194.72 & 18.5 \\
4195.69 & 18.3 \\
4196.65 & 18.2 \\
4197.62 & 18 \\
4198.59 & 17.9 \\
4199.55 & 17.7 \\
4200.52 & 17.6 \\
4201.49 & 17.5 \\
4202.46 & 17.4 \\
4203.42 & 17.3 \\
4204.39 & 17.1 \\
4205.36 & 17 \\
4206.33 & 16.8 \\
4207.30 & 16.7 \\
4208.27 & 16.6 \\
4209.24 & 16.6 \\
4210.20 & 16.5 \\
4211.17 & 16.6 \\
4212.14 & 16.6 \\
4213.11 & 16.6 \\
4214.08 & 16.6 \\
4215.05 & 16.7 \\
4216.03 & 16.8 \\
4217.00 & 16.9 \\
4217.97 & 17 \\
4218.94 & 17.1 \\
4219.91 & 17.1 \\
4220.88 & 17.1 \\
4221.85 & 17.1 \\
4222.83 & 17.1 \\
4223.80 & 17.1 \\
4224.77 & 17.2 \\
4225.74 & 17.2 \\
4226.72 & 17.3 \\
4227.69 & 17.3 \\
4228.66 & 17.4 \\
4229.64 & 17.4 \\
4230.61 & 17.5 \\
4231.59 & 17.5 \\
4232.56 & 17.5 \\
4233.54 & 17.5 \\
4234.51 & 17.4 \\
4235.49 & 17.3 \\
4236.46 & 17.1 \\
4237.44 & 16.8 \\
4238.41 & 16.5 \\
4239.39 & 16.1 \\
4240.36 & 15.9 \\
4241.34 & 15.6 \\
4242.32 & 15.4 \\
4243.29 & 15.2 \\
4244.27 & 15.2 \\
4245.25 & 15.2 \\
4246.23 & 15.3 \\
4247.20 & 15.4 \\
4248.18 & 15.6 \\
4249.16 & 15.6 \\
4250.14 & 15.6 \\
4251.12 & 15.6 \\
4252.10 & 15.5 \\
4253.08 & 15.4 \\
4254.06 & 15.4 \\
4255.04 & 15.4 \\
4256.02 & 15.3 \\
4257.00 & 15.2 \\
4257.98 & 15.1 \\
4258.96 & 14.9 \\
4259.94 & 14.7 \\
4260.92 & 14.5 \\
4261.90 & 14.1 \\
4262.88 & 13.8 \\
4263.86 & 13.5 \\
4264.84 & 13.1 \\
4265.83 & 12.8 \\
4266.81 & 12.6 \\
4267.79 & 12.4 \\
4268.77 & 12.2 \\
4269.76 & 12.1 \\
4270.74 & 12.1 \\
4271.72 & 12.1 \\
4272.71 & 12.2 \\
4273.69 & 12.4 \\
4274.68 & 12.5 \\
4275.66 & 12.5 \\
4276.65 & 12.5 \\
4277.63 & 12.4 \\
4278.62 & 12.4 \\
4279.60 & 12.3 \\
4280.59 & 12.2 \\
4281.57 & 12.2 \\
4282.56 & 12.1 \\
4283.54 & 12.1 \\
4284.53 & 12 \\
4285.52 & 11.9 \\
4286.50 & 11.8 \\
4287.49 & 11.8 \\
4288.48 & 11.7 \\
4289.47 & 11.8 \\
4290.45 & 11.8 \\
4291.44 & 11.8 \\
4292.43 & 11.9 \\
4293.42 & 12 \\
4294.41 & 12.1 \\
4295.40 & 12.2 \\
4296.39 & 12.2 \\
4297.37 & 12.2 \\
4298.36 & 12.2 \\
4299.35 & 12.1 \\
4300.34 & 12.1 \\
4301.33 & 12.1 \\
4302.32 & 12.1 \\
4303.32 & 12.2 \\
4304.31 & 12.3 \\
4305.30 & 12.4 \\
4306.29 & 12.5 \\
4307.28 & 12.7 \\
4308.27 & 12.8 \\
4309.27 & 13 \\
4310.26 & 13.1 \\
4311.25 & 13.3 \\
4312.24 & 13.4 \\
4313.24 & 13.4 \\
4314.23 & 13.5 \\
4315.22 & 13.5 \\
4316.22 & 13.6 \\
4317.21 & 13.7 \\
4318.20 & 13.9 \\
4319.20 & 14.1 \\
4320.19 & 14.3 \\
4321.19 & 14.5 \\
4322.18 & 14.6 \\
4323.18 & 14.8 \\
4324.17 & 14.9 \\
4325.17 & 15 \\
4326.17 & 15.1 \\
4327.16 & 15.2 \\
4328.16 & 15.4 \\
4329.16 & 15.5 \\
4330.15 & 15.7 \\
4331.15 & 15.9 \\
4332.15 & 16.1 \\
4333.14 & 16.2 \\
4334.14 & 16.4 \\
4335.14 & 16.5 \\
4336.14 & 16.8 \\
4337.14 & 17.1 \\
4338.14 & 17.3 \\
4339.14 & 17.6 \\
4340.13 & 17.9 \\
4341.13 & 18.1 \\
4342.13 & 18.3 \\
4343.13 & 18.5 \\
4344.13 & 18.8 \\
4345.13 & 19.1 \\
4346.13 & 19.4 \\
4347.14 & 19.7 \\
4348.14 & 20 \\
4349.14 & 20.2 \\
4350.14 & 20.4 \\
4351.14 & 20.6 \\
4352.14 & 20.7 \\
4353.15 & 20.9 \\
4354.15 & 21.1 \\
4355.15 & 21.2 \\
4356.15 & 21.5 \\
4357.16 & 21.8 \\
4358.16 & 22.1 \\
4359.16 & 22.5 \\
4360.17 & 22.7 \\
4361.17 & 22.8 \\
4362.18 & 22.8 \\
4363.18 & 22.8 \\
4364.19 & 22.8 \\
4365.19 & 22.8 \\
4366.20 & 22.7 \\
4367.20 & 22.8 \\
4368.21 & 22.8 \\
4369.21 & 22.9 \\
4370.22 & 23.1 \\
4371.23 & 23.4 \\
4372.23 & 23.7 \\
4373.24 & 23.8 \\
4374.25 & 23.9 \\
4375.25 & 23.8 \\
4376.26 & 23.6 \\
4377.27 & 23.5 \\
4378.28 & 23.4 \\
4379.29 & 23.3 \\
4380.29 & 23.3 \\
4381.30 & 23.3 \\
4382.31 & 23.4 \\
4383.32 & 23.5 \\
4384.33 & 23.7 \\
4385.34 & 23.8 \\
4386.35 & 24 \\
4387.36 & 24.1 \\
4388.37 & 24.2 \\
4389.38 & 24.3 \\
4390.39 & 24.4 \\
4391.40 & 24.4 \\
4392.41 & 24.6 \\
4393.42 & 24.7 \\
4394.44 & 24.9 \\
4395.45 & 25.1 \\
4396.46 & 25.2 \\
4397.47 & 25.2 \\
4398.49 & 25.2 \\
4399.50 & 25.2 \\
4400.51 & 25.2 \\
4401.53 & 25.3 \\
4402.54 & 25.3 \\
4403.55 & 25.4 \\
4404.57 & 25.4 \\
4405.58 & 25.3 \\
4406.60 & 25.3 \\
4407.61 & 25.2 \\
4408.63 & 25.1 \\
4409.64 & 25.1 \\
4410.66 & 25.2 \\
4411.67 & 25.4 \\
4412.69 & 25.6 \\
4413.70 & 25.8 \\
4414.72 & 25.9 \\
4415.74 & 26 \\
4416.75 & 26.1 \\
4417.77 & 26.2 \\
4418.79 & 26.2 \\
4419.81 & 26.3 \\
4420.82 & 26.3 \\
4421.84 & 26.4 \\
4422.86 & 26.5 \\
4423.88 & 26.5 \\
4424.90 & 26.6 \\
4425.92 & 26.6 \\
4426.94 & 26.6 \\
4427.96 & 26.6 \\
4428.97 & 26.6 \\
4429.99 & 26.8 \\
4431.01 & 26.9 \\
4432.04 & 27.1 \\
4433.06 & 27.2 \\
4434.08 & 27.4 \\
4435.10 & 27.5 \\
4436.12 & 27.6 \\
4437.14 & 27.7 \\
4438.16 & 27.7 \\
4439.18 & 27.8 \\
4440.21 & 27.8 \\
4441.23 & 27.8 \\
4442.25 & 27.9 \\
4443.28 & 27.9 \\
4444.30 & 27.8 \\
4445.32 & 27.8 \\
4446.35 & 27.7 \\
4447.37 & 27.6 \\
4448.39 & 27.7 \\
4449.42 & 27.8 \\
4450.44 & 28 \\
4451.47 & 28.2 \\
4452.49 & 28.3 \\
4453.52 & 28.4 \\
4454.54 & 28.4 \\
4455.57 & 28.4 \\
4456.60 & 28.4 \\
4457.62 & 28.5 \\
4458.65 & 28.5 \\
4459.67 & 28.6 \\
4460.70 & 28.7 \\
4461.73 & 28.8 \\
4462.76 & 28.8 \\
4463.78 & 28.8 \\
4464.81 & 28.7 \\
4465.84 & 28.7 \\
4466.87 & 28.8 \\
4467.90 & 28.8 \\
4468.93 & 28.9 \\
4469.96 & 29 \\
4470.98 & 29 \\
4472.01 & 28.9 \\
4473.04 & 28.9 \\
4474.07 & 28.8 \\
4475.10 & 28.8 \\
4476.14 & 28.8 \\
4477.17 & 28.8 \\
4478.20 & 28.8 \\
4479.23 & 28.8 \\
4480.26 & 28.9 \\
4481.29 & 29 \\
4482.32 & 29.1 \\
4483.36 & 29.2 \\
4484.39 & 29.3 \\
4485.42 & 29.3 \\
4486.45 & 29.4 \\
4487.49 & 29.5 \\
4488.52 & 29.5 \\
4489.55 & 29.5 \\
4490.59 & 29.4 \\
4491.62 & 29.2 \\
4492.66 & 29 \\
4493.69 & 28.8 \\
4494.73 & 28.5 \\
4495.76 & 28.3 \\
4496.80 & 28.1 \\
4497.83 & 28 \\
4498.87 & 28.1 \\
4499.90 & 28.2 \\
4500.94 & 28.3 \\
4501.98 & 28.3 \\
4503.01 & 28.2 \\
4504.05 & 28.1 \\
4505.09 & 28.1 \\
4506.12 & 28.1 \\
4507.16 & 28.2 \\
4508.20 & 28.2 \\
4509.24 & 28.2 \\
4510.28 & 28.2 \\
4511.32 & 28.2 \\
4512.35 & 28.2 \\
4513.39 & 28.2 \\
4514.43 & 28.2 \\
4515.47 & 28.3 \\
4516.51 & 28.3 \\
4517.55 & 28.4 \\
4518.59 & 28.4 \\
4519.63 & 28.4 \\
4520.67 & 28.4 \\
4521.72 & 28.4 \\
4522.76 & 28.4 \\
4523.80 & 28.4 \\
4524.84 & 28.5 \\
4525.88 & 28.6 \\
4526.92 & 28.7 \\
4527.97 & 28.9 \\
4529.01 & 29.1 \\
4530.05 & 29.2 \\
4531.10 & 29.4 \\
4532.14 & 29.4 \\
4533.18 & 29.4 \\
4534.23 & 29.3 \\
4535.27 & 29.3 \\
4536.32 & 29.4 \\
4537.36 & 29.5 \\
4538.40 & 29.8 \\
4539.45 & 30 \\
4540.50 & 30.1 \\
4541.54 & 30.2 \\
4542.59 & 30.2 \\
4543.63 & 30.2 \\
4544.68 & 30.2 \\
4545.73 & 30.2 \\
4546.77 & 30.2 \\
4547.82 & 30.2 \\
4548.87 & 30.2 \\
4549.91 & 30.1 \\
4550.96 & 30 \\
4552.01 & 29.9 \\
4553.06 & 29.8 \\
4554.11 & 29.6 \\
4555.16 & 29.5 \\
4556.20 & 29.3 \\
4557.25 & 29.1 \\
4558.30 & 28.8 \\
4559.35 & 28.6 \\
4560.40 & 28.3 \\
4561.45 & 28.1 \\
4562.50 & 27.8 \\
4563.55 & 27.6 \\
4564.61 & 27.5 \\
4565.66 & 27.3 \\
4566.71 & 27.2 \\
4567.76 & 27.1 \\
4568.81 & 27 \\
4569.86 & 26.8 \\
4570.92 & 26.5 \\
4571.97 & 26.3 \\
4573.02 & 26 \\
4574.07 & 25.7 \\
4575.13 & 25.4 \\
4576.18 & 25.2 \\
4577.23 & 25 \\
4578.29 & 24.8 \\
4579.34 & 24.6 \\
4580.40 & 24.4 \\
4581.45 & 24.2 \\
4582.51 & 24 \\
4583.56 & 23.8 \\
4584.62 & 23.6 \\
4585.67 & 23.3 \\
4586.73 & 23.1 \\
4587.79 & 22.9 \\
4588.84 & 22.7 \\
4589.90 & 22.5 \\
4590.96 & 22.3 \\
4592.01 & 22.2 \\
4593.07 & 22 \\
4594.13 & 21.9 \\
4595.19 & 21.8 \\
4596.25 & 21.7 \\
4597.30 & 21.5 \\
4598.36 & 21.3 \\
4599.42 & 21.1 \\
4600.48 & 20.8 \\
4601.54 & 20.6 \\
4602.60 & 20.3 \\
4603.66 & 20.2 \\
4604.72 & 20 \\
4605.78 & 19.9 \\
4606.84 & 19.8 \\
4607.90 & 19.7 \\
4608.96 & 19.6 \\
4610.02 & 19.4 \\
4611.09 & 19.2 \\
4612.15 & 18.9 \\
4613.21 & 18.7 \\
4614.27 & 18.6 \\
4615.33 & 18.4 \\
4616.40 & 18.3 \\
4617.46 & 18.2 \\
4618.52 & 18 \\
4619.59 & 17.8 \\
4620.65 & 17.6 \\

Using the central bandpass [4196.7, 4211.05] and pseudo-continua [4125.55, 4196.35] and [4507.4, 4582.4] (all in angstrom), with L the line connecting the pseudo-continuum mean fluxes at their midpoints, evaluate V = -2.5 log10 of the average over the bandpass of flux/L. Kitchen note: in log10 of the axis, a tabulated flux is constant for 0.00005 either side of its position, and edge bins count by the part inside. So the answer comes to 0.32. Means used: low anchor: 22.4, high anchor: 28.3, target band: 17.2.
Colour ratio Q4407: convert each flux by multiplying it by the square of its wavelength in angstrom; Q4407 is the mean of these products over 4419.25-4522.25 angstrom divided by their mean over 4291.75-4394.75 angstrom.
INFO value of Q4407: 1.62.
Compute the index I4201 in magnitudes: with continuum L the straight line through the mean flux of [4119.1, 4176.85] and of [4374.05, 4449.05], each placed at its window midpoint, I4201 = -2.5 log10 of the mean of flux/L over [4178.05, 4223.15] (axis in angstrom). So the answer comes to 0.33 mag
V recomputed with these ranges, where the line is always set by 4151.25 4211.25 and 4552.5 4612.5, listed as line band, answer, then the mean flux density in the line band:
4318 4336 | 0.37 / 15.3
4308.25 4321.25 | 0.49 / 13.6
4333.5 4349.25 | 0.19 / 18.2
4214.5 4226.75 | 0.20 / 17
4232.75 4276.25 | 0.38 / 14.7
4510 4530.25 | -0.21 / 28.5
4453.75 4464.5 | -0.24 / 28.6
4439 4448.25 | -0.22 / 27.8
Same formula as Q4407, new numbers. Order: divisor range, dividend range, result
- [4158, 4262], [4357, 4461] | 1.56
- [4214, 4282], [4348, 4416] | 1.66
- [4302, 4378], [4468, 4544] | 1.72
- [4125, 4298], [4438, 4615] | 1.74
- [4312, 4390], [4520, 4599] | 1.51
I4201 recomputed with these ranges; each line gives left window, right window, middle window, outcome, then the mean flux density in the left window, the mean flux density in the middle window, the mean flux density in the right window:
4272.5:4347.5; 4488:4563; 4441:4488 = -0.16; 14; 28.6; 28.9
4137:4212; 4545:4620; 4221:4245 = 0.26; 20.9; 16.8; 24.2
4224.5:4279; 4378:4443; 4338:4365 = 0.06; 15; 20.5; 25.7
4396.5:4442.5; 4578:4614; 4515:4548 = -0.25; 26.3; 29.2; 21.6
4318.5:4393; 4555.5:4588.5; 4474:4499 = -0.21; 20.4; 28.9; 26.1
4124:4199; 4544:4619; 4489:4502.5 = -0.19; 22.3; 28.6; 24.3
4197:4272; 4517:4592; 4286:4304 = 0.45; 16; 12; 27.6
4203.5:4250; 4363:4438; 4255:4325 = 0.46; 16.7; 12.9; 25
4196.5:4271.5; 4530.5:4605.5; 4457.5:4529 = -0.19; 16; 28.6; 26.3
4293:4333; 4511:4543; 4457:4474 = -0.17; 13.6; 28.8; 28.9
